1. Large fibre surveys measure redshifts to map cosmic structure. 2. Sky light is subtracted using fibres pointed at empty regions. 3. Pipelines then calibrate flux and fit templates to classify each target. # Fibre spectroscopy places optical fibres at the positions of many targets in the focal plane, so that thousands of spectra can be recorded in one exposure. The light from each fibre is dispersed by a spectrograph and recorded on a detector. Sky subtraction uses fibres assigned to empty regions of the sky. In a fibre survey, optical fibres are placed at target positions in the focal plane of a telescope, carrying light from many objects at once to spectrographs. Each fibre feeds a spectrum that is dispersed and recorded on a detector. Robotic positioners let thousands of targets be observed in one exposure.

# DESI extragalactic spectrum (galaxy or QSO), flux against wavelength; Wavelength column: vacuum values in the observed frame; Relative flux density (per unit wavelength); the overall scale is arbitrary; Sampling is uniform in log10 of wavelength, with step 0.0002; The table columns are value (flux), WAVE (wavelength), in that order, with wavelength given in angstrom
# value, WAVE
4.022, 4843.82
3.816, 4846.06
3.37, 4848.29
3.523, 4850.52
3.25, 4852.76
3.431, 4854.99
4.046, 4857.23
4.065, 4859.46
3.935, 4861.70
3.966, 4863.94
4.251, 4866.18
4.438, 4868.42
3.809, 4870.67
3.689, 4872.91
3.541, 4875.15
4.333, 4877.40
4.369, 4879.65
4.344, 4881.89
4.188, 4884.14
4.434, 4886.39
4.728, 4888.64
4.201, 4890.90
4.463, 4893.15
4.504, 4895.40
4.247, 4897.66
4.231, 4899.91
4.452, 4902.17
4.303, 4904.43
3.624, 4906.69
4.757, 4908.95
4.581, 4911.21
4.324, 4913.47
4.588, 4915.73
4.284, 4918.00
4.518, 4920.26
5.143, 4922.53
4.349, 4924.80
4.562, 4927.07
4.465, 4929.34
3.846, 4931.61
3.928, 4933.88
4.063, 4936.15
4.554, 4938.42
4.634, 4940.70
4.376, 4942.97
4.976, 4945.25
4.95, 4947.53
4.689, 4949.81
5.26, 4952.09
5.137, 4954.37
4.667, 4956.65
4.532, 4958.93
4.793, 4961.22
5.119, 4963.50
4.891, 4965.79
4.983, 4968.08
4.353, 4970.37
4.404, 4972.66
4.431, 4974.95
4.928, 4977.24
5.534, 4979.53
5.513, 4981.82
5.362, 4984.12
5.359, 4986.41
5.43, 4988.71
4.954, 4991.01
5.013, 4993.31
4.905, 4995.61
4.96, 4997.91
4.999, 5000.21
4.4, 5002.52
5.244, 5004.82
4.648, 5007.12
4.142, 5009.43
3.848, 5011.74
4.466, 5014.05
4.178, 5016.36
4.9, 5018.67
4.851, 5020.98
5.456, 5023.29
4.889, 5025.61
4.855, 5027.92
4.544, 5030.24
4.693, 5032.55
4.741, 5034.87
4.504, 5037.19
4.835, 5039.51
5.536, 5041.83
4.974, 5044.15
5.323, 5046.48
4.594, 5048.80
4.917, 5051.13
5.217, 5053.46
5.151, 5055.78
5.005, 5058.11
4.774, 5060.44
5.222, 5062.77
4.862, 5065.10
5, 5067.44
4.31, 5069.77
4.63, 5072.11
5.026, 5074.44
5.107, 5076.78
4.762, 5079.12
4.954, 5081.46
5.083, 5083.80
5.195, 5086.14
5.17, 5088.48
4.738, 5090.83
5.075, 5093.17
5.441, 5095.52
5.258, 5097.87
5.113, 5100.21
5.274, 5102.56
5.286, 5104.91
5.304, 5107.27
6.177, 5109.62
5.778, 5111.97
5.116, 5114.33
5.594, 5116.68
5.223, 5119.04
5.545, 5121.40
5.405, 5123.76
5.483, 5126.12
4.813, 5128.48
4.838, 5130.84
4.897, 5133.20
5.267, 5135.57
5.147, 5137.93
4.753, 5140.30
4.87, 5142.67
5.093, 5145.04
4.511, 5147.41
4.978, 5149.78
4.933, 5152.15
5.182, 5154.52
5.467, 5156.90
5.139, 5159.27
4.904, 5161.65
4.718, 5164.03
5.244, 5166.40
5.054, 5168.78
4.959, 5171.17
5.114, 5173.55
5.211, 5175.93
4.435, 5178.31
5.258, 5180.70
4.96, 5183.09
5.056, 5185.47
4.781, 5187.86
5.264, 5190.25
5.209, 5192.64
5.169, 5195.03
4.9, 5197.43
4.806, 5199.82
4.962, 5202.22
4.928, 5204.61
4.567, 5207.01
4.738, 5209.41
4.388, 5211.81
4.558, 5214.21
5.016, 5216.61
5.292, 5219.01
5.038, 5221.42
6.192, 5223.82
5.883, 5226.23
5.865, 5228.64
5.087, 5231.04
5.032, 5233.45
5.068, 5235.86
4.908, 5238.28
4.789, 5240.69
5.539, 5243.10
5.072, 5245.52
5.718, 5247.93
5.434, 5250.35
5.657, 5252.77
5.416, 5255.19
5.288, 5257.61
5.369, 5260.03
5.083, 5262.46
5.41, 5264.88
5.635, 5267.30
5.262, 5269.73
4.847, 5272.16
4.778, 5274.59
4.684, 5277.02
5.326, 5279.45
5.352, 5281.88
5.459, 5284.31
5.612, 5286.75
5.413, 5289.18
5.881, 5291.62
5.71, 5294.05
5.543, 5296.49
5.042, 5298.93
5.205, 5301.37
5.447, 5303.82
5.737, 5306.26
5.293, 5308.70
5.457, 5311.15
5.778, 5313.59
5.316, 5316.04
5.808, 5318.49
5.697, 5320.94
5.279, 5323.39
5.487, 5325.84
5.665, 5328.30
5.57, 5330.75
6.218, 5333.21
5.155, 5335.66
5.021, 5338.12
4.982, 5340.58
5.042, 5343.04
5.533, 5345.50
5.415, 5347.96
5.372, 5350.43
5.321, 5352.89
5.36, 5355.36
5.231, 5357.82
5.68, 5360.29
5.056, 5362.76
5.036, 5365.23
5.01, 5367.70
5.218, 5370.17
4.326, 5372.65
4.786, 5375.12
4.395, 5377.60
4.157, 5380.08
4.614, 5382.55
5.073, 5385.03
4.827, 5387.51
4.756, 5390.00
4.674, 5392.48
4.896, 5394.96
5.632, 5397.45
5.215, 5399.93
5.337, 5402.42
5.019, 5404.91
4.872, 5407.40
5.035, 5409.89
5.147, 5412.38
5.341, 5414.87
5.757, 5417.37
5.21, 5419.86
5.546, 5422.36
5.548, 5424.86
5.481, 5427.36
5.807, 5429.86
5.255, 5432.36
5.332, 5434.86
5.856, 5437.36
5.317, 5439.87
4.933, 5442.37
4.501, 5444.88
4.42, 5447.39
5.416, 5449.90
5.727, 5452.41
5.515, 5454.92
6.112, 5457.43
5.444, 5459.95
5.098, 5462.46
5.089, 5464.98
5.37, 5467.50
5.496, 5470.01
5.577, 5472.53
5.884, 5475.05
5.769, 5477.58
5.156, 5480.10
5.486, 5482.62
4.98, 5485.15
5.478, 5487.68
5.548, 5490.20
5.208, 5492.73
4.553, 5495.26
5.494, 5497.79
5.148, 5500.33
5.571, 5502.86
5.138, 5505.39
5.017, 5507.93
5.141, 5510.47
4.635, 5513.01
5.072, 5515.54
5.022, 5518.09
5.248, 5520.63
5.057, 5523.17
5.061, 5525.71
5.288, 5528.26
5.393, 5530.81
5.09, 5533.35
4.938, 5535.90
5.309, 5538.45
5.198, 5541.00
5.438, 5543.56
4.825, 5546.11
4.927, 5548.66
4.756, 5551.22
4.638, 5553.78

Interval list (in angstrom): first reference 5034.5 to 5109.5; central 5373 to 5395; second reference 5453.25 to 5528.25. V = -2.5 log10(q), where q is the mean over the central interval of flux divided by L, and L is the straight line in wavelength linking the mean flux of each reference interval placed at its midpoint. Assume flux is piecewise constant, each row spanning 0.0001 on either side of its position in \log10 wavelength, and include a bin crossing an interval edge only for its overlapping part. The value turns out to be 0.12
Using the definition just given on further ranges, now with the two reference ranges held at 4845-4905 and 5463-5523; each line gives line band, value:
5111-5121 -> -0.20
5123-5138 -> -0.12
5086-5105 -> -0.15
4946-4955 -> -0.19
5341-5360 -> -0.07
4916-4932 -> -0.08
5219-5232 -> -0.18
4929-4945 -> -0.03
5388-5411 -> 0.01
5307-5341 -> -0.12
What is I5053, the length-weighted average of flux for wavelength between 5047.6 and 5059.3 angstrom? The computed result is 4.98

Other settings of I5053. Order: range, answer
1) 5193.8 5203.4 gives 4.96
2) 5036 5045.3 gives 4.96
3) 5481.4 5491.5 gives 5.37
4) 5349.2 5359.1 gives 5.33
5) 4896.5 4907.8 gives 4.17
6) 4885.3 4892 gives 4.45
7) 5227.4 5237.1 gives 5.26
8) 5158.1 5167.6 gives 5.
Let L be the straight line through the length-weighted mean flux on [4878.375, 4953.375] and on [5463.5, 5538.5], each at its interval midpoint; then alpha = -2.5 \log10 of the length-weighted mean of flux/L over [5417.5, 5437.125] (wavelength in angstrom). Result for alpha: -0.072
